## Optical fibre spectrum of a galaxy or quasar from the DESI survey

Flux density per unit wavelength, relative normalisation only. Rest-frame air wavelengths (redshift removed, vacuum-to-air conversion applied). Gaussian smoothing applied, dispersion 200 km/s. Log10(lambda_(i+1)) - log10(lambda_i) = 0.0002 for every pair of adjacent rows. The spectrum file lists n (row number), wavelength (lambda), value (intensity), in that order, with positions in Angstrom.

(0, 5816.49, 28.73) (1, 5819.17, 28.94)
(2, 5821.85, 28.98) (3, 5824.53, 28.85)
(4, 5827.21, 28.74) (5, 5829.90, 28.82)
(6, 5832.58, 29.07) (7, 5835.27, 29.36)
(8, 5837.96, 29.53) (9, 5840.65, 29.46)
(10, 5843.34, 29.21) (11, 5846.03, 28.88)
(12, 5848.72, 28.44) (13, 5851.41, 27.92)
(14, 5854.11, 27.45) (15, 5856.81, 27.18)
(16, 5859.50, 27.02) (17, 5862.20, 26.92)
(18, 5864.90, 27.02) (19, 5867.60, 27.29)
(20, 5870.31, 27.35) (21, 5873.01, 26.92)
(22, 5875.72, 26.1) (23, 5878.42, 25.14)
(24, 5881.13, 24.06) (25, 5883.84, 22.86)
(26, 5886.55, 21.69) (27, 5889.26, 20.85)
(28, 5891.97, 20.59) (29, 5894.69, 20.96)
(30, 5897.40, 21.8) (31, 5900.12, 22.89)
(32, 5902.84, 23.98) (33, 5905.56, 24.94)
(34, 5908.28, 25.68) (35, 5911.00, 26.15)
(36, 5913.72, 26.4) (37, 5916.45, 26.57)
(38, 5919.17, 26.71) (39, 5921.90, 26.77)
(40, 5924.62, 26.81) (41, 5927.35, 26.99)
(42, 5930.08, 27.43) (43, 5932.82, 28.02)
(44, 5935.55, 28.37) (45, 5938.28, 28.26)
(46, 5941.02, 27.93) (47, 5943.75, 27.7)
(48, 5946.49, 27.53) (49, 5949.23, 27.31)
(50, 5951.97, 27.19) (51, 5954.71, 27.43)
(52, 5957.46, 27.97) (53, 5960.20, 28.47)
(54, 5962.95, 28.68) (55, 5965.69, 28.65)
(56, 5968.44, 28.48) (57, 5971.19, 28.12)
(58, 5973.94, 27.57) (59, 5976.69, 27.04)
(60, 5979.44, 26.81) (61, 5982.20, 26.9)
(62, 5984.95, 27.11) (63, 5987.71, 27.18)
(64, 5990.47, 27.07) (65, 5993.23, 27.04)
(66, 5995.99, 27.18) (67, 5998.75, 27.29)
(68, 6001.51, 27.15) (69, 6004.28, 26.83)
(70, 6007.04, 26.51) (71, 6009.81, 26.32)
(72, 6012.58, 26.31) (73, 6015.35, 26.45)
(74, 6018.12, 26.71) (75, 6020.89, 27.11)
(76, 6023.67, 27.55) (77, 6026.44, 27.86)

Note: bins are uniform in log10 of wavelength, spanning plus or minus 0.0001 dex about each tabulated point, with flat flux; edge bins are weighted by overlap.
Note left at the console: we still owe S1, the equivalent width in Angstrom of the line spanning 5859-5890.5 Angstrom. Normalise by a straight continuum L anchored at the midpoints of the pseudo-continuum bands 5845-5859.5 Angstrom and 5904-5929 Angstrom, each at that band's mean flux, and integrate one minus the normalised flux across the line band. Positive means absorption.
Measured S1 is 2.4 Angstrom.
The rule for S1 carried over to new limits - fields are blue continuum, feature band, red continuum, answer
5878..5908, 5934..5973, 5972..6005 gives -3.82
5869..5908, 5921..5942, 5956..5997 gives -1.64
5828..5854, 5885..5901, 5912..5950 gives 3.74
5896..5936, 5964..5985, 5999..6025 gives -0.94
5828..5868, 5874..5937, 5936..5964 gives 7.07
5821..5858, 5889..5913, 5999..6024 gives 4.04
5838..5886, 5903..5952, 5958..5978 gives 1.32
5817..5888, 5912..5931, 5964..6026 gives 0.36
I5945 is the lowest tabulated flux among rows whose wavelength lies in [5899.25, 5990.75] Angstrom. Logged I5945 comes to 22.89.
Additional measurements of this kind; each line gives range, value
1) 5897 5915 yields 21.8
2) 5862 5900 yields 20.59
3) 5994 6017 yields 26.31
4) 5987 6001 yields 27.04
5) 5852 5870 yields 26.92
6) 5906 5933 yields 25.68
